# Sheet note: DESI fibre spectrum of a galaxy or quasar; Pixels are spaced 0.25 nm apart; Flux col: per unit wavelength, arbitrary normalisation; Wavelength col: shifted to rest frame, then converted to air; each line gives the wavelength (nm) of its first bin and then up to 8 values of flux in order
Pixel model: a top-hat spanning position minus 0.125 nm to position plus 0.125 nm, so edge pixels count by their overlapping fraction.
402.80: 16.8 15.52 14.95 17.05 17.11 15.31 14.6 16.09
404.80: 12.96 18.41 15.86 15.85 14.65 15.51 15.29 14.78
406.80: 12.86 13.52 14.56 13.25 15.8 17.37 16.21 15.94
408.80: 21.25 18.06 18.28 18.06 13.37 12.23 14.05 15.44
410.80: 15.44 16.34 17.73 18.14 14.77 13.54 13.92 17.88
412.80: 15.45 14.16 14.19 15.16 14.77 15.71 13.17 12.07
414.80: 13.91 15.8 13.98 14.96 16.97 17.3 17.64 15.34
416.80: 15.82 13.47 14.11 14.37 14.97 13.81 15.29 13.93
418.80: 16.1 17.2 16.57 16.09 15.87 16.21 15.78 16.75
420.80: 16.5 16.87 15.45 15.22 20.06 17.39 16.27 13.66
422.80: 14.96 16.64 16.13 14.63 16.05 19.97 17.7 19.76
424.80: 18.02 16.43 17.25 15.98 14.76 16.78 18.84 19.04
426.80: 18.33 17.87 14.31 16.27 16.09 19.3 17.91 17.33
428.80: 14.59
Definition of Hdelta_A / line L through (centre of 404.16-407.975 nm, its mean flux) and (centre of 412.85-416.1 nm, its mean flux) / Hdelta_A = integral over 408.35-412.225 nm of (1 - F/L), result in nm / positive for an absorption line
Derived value -0.34 nm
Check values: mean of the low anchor 15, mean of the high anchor 14.7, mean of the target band 16.1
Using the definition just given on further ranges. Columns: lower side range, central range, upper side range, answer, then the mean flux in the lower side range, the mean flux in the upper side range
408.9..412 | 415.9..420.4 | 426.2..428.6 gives 0.30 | 16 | 17.5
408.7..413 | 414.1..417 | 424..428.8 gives 0.23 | 16.1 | 17.4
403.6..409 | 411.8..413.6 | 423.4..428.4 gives 0.14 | 15.6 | 17.3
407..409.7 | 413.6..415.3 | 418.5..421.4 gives 0.22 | 16.6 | 16.2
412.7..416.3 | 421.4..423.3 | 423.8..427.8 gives 0.03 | 14.9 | 17.3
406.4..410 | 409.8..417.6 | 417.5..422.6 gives 0.42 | 15.9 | 16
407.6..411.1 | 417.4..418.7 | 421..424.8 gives 0.16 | 16.2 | 16.8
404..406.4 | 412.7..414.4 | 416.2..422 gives 0.11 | 15.5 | 15.8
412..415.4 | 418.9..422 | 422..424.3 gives -0.16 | 14.6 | 16.2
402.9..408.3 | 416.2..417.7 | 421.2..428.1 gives 0.11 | 15.3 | 16.9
